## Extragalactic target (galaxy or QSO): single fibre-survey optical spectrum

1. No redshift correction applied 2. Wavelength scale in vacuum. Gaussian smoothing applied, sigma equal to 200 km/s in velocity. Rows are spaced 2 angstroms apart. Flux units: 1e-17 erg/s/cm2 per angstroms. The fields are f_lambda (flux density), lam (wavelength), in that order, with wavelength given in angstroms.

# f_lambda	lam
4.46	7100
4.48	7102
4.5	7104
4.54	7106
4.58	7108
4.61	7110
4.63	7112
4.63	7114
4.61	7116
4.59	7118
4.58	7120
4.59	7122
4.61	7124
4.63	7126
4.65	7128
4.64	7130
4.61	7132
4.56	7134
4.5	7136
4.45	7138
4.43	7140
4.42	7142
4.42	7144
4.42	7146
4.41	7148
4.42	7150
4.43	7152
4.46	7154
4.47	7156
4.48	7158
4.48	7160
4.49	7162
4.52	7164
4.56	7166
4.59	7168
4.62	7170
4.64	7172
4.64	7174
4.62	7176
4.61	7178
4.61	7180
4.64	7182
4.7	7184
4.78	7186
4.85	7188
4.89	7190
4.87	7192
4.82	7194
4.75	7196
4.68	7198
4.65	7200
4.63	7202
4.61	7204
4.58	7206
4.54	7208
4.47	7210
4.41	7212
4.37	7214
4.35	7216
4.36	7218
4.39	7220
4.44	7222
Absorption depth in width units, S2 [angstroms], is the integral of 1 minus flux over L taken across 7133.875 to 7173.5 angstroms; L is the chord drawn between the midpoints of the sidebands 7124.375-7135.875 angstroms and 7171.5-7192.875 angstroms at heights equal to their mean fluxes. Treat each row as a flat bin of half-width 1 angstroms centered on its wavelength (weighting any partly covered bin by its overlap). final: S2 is 1.4 angstroms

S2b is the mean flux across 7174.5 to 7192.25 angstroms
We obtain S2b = 4.72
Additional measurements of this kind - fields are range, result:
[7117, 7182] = 4.54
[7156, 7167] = 4.5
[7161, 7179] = 4.59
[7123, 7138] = 4.59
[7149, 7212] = 4.61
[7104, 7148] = 4.55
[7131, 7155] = 4.46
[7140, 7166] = 4.46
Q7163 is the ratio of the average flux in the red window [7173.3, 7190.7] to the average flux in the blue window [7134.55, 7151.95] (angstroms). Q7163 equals 1.1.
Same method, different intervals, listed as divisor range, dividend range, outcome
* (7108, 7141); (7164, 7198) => 1.02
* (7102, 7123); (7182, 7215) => 1.02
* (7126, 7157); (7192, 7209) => 1.04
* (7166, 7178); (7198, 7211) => 0.99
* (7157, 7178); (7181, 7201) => 1.04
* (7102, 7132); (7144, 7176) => 0.98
